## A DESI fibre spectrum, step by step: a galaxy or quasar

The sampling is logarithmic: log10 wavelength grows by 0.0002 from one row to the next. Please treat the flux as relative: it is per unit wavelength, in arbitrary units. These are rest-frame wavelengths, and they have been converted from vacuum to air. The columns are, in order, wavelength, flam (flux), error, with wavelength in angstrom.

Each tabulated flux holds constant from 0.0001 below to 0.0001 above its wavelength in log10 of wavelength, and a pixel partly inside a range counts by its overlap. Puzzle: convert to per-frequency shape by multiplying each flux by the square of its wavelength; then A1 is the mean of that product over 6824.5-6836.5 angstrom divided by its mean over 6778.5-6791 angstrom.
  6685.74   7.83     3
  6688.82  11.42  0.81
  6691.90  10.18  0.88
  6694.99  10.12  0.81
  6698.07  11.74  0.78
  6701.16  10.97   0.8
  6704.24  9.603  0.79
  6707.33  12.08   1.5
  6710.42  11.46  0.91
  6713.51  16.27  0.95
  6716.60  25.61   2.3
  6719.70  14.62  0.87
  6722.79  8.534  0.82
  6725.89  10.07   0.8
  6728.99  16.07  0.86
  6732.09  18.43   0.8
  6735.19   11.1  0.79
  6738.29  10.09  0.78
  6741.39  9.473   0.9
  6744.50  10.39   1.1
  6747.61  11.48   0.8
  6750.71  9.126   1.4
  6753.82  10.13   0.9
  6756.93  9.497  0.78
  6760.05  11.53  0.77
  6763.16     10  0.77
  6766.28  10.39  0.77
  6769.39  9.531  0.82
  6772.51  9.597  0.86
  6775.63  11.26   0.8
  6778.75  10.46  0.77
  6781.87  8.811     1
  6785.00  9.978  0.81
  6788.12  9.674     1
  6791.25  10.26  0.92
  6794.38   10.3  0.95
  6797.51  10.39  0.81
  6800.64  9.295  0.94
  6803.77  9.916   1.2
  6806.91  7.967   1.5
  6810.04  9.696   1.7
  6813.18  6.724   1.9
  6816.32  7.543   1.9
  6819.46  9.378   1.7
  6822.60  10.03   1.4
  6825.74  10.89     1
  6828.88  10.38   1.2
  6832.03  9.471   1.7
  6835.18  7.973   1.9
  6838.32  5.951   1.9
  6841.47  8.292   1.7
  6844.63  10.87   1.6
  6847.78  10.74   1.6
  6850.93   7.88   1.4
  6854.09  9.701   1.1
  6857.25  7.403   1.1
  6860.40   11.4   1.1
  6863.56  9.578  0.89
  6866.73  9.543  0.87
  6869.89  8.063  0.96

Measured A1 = 1.01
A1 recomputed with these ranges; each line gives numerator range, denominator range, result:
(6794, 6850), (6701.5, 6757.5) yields 0.76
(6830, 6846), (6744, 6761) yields 0.85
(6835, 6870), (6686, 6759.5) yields 0.78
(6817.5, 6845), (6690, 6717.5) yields 0.74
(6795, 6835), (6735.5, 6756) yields 0.93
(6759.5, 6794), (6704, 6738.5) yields 0.74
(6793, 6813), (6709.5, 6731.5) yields 0.64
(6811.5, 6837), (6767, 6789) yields 0.92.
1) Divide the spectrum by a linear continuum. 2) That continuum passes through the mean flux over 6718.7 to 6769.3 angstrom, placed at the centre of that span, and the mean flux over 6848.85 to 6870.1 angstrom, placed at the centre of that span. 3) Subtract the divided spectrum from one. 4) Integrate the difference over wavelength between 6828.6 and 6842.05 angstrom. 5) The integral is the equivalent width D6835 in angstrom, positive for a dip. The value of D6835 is 1.9 angstrom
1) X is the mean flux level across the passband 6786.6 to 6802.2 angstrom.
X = 9.98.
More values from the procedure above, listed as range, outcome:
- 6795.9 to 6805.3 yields 9.87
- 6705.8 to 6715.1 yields 13.3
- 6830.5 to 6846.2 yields 8.51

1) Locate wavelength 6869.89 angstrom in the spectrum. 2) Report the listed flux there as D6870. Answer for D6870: 8.063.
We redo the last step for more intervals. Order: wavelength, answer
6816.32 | 7.543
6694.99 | 10.12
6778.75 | 10.46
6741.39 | 9.473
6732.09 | 18.43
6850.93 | 7.88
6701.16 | 10.97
